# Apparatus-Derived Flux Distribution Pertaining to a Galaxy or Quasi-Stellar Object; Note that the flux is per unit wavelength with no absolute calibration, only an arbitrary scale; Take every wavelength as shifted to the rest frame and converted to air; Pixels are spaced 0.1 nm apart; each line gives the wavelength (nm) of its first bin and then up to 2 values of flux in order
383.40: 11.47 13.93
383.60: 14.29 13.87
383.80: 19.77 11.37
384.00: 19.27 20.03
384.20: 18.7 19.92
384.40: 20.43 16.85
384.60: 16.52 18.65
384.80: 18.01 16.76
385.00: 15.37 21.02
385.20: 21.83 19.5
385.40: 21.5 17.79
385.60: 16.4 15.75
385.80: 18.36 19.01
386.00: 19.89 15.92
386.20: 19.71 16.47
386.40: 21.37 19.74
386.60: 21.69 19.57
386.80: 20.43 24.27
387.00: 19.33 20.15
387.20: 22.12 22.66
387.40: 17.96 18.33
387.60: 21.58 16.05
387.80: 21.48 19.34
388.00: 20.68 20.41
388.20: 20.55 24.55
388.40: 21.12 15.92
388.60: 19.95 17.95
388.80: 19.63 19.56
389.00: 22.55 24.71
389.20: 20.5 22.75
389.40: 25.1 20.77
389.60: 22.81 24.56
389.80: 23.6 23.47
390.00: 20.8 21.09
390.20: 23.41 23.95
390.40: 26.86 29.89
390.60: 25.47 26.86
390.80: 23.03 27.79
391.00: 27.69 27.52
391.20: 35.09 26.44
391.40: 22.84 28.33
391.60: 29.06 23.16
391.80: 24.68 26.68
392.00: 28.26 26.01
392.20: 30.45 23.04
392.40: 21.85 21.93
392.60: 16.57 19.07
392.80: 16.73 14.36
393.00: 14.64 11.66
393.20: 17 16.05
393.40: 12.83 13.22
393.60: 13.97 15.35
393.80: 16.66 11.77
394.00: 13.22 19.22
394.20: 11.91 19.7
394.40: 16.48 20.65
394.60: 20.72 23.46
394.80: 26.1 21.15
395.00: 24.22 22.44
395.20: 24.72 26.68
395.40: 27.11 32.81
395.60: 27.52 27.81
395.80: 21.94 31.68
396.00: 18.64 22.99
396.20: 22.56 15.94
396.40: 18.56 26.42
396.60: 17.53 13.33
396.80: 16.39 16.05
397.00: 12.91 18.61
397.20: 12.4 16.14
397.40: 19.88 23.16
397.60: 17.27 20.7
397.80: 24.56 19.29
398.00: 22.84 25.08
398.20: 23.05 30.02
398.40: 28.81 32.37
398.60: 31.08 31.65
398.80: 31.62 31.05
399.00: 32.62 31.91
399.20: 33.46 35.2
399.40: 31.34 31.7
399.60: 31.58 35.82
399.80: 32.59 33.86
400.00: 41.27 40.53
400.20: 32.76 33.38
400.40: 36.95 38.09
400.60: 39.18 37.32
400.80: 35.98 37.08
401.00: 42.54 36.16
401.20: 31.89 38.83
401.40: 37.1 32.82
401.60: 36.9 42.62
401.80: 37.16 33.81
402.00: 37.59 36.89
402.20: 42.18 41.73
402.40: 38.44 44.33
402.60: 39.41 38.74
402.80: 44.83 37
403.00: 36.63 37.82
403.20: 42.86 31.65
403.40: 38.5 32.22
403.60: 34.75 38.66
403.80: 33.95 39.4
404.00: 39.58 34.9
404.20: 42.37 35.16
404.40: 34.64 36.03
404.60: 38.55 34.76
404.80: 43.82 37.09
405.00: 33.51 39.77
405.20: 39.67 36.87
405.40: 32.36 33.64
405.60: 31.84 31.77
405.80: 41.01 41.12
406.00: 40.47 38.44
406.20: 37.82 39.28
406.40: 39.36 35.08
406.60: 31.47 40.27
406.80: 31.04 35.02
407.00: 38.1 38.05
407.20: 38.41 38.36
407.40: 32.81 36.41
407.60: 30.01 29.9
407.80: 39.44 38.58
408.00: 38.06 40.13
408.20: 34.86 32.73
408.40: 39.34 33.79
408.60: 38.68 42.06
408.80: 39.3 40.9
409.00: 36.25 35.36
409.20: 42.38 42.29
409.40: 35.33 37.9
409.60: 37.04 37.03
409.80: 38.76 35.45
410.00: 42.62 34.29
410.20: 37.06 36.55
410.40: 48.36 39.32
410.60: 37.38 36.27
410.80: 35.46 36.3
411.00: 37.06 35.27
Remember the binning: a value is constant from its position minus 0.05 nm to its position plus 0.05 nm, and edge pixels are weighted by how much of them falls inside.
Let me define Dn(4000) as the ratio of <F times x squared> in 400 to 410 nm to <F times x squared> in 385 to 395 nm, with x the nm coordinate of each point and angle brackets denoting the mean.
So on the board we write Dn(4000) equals 1.92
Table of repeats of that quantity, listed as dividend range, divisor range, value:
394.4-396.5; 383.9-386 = 1.36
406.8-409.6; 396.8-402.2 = 1.25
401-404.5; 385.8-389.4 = 2.01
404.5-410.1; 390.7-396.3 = 1.81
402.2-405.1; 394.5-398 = 1.83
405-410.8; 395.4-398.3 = 1.86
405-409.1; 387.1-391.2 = 1.79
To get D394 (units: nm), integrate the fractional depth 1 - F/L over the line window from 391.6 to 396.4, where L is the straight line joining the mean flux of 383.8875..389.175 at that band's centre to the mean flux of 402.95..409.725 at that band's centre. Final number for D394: 0.97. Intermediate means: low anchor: 19.5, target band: 20.8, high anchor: 37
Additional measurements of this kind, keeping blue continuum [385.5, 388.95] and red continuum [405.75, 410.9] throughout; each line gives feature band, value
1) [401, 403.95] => -0.48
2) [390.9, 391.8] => -0.17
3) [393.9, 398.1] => 0.96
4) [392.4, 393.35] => 0.30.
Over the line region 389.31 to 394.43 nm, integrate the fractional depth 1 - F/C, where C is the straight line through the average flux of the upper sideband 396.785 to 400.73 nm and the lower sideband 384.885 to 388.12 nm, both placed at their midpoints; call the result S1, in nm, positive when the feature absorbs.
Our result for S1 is 0.34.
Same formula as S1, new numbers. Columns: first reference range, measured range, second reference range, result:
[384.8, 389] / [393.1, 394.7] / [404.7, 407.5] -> 0.61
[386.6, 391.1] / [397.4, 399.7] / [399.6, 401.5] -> 0.40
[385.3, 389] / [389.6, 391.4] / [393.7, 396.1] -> -0.43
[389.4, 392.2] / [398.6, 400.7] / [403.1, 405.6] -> -0.09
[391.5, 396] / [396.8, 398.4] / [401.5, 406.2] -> 0.42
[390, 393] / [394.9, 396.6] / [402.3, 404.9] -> 0.29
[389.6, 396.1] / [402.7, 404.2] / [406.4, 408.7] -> -0.24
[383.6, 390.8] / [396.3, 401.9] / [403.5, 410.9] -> 0.24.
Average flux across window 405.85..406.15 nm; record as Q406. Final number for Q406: 40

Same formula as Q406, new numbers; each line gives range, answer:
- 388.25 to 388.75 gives 19.9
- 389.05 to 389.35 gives 22.7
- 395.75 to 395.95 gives 26.8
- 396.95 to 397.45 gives 16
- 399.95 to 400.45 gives 37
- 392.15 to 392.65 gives 22.8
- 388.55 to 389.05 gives 19.9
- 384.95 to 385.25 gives 19.4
